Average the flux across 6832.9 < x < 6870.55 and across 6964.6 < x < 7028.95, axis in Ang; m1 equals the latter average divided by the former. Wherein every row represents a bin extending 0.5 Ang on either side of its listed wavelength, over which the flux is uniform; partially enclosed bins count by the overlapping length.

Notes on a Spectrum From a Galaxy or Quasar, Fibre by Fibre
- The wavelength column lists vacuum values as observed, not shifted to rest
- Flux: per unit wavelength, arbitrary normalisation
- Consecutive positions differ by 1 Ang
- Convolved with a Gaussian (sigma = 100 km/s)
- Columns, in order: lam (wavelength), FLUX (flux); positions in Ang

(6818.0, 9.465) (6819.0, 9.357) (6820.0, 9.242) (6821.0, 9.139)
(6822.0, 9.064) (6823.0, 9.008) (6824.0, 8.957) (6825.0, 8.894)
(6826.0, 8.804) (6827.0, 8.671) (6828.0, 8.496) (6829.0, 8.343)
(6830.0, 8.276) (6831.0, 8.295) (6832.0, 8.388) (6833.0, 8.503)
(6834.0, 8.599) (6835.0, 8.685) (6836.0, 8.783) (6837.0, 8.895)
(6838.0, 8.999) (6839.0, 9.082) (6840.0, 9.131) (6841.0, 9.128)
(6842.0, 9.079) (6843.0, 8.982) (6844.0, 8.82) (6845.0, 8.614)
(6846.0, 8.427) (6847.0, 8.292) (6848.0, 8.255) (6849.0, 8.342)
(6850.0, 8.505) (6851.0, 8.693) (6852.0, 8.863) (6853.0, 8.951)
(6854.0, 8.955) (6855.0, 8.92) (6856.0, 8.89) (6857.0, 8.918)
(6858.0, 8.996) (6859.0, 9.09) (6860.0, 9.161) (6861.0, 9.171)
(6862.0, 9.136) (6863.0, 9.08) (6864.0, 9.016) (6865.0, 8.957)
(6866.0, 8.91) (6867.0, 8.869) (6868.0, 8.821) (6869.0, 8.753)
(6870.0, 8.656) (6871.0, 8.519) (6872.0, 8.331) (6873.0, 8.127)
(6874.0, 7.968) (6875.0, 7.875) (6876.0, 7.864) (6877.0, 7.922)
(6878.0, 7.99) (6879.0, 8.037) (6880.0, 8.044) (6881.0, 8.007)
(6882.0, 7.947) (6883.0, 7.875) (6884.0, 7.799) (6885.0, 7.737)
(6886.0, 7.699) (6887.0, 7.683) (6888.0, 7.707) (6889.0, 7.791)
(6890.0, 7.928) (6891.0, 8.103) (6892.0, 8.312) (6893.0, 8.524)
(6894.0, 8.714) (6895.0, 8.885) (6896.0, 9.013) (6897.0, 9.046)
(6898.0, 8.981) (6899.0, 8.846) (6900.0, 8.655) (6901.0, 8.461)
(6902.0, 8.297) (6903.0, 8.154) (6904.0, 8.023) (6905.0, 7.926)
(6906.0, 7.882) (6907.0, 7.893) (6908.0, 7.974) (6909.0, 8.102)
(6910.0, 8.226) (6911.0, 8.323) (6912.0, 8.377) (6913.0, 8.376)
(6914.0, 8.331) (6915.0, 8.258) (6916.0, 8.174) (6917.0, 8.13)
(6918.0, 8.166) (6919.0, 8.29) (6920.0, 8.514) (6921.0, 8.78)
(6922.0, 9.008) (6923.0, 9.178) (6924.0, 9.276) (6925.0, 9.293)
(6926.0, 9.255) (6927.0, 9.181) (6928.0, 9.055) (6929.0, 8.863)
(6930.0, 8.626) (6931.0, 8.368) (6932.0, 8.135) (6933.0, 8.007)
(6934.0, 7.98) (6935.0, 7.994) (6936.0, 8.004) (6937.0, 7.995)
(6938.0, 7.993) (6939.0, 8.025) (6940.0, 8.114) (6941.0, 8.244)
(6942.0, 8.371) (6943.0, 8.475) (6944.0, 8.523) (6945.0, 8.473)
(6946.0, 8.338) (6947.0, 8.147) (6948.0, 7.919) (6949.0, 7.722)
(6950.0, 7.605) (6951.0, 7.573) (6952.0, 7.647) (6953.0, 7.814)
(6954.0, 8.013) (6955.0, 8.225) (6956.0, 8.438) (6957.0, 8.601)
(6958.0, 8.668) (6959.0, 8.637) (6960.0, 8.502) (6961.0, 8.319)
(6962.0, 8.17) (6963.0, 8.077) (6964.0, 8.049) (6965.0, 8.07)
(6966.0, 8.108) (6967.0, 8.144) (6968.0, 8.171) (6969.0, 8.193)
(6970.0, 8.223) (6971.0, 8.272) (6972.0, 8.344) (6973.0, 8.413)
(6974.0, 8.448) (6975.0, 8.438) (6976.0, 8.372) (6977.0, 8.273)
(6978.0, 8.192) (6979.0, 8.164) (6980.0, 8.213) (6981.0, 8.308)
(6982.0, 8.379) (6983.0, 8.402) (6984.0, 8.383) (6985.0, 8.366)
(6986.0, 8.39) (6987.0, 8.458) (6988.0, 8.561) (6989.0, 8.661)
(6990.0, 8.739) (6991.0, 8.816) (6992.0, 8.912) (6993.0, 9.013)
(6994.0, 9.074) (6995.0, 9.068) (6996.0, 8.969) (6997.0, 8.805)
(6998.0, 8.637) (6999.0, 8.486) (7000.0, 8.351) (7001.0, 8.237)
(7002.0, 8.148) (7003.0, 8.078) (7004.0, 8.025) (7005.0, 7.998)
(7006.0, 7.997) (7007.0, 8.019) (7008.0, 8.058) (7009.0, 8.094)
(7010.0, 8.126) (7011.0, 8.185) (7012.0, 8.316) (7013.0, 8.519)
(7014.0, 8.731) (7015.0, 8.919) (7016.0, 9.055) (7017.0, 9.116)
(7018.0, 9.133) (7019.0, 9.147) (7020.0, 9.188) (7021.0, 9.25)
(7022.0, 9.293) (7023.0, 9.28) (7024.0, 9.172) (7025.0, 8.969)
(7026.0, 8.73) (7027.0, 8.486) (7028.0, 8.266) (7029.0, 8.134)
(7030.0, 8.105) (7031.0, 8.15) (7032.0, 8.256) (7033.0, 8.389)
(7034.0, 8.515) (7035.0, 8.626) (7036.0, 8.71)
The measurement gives 1.0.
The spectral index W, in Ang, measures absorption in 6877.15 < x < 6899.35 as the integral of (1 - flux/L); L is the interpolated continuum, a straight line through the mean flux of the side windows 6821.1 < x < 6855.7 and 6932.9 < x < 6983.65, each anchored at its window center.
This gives 0.8 Ang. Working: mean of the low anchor 8.73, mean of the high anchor 8.19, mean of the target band 8.2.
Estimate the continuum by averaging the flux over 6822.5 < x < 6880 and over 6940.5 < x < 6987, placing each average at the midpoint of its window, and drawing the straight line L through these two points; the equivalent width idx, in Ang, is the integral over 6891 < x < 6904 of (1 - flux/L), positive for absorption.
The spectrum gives -0.2 Ang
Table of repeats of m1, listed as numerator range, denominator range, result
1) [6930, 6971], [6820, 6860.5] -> 0.93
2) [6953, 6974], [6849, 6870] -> 0.93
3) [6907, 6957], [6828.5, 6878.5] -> 0.96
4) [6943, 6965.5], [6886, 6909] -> 0.99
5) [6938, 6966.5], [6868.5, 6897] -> 1.00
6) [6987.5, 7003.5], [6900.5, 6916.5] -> 1.06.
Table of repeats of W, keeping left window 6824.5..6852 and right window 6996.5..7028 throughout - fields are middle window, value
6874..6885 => 0.9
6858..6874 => -0.3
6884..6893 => 0.8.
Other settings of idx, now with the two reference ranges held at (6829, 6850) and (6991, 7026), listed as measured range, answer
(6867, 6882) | 0.8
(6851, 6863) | -0.5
